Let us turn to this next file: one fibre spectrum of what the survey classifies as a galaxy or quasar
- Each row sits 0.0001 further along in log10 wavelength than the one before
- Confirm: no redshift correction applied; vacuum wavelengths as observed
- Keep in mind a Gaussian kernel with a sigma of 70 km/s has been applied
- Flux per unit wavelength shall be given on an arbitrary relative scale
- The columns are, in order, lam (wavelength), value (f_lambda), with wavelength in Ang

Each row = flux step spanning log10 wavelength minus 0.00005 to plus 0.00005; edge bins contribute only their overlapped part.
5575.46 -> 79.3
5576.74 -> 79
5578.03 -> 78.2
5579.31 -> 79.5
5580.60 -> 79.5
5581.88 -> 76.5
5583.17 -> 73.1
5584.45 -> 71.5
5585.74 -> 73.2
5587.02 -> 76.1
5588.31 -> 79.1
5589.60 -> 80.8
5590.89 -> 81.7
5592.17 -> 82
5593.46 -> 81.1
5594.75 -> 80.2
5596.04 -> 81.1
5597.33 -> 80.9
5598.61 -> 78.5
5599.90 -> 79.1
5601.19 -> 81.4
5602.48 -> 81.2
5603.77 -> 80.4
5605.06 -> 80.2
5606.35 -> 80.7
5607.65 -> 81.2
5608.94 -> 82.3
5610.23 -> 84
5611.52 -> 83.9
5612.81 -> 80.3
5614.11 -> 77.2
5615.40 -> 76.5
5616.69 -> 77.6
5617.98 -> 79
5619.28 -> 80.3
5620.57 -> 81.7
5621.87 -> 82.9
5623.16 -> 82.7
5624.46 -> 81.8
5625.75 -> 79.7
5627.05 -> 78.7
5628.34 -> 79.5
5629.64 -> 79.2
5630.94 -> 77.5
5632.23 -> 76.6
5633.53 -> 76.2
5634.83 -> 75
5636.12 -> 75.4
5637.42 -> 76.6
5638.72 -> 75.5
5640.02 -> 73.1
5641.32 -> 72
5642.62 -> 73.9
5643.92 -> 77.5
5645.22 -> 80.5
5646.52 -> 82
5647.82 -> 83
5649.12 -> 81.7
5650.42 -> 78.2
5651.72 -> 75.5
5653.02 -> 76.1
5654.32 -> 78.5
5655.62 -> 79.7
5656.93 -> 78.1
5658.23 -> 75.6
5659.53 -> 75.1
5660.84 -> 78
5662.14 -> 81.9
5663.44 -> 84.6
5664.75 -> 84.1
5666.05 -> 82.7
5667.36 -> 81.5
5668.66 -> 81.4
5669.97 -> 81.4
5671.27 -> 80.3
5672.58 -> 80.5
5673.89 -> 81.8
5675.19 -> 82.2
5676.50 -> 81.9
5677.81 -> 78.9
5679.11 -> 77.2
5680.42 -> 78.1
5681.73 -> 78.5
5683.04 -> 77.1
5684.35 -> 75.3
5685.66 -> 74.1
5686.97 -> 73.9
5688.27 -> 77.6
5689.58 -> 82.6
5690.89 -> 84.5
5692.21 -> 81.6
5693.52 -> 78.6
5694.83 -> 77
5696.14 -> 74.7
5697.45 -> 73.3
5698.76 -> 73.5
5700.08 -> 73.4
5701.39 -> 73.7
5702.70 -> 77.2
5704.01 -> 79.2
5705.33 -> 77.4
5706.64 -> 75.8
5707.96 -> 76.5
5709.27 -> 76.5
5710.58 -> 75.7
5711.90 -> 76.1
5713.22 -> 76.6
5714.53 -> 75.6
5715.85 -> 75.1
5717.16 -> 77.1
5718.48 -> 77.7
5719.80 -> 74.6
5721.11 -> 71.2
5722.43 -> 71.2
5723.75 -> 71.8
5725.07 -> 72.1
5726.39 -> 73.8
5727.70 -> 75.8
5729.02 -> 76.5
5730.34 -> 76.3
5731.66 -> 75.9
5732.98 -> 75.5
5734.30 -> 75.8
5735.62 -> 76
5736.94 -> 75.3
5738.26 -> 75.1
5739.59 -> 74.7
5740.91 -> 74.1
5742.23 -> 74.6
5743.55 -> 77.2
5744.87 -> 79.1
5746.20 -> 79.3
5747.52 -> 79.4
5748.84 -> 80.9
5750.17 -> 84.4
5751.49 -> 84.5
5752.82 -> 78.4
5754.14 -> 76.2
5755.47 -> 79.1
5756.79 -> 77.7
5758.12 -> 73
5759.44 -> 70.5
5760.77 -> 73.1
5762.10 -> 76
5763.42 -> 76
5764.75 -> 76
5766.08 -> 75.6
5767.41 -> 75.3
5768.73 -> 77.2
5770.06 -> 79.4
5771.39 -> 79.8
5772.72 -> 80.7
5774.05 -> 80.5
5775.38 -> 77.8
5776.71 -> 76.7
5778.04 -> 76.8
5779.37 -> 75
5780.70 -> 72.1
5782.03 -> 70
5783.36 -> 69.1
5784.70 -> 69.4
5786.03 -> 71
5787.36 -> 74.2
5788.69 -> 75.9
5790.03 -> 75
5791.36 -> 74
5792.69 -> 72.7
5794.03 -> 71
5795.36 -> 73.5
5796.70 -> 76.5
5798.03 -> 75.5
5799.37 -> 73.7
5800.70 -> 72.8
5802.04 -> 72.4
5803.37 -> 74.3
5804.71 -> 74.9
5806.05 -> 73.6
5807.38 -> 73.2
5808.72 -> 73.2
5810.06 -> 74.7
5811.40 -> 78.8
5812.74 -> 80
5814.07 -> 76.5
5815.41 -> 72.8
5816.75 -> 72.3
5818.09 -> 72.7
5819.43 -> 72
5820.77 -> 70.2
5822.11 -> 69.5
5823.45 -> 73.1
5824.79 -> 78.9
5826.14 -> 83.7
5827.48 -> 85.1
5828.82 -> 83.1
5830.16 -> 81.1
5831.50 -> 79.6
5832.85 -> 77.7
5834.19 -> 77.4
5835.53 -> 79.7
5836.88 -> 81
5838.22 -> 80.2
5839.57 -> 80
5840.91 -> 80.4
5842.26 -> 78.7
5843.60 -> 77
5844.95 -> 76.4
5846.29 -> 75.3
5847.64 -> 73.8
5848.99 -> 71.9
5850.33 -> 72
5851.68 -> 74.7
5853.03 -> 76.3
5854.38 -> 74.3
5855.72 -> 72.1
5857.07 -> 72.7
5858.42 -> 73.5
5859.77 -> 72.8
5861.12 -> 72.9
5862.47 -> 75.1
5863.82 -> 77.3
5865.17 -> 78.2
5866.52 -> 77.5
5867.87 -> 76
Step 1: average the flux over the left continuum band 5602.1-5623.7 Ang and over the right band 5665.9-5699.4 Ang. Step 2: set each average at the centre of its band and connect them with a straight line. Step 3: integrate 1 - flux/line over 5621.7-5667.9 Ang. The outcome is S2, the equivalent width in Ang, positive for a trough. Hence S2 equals 0.7 Ang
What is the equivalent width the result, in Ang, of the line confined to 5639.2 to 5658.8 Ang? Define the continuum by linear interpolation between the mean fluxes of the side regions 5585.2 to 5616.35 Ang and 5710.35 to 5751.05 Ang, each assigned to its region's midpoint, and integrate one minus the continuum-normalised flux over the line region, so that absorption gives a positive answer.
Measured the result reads 0.23 Ang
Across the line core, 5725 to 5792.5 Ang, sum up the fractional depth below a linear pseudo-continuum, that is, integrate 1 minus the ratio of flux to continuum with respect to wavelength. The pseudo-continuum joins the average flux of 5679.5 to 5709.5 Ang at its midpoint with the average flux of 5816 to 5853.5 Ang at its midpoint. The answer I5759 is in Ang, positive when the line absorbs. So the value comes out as 0.78 Ang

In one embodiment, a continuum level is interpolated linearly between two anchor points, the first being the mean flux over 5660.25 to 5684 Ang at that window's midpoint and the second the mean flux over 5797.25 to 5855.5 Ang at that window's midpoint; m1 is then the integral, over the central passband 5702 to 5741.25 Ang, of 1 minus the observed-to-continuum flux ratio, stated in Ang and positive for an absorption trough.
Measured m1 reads 1.9 Ang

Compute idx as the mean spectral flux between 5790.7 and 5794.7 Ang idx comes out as 72.6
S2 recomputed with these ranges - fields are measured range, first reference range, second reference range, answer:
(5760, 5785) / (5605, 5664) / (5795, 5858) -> 0.35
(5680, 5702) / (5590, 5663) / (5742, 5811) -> 0.21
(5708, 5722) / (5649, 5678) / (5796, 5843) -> 0.58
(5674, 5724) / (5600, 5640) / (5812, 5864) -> 0.96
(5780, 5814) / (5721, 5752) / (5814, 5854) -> 1.27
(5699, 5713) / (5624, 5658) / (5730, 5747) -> 0.10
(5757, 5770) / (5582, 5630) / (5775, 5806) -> -0.10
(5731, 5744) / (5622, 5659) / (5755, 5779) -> 0.27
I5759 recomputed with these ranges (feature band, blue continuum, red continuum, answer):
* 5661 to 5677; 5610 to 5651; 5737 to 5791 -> -0.81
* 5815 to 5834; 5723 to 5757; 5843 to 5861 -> -0.49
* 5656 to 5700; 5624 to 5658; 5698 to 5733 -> -1.41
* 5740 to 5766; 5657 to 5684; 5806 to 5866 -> 0.28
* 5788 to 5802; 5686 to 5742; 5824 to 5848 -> 0.76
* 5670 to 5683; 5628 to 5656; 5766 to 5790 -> -0.51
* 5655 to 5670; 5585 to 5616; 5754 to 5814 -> -0.37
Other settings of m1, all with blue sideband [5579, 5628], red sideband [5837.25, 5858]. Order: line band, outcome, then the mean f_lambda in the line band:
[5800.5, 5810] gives 0.36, 73.6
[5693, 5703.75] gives 0.40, 75.3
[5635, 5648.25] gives 0.38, 76.8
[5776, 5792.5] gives 0.76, 73.3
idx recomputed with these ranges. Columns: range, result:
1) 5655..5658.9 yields 77.7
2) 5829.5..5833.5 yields 79.4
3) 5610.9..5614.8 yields 80.3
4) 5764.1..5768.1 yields 75.7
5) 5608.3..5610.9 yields 83.3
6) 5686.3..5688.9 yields 76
